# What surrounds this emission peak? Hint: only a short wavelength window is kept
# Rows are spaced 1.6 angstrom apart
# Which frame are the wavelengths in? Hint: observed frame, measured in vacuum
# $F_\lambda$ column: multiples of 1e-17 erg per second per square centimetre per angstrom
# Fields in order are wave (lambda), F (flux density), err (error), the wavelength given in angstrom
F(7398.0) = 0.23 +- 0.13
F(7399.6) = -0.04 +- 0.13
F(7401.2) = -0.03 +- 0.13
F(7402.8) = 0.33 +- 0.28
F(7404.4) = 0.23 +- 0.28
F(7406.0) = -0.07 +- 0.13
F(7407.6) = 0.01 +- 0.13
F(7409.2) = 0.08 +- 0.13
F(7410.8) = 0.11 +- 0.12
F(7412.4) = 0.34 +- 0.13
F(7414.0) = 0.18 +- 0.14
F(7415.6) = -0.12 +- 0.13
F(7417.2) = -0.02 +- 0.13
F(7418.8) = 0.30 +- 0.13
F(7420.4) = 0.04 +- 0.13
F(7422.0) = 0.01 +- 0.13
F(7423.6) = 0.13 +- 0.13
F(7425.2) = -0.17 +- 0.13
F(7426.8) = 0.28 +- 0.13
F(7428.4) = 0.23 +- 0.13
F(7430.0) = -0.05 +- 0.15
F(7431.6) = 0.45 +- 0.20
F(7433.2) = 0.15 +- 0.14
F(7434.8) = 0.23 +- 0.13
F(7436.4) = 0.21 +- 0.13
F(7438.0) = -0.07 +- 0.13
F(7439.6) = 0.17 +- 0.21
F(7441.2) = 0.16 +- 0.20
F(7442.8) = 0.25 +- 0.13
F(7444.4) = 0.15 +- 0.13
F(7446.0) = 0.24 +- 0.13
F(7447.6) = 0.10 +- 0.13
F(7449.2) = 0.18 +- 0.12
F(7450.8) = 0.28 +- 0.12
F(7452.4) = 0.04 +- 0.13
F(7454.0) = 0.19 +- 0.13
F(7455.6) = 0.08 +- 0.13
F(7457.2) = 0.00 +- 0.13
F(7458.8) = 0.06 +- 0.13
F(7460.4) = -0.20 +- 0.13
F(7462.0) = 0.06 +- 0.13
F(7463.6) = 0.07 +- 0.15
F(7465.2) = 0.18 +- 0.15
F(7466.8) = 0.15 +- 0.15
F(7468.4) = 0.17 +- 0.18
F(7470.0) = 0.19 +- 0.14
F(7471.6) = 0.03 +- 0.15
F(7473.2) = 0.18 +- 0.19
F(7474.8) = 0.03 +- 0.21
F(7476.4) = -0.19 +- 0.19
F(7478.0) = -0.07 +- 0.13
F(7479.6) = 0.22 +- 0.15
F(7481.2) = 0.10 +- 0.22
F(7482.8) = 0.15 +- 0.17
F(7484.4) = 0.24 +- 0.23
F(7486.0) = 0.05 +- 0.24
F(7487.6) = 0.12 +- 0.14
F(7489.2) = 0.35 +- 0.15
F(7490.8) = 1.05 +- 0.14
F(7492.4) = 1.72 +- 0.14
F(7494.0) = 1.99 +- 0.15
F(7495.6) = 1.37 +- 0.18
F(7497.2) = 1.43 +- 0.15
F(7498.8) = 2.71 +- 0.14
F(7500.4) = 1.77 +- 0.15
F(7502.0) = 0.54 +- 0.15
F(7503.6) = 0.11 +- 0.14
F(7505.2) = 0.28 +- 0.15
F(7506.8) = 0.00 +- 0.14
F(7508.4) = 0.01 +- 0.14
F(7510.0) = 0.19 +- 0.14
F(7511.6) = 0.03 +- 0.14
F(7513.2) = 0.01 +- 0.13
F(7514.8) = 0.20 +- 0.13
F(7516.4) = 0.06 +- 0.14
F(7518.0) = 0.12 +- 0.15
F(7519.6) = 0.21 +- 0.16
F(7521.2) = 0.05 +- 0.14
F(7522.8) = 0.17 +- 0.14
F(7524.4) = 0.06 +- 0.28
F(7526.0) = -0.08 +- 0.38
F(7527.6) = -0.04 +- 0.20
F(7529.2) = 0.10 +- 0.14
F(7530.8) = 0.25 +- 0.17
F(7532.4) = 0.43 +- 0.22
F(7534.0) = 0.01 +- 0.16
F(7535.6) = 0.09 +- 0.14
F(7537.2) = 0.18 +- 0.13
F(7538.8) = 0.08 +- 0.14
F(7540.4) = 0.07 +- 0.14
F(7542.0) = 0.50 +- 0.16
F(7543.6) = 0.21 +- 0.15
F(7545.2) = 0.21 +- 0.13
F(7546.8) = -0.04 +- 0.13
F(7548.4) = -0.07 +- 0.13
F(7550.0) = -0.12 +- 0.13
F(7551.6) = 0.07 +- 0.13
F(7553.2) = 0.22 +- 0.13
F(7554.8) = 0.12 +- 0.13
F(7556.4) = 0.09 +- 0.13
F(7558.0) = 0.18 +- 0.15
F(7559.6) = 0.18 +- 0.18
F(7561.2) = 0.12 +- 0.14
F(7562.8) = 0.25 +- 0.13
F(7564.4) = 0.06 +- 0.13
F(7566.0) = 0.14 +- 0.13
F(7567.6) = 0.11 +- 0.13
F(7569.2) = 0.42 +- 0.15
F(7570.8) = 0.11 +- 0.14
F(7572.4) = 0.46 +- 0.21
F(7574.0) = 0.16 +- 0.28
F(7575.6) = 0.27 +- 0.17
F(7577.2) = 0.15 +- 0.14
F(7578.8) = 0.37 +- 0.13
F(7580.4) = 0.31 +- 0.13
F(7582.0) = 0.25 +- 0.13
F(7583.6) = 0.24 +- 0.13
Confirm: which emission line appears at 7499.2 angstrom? [O II]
